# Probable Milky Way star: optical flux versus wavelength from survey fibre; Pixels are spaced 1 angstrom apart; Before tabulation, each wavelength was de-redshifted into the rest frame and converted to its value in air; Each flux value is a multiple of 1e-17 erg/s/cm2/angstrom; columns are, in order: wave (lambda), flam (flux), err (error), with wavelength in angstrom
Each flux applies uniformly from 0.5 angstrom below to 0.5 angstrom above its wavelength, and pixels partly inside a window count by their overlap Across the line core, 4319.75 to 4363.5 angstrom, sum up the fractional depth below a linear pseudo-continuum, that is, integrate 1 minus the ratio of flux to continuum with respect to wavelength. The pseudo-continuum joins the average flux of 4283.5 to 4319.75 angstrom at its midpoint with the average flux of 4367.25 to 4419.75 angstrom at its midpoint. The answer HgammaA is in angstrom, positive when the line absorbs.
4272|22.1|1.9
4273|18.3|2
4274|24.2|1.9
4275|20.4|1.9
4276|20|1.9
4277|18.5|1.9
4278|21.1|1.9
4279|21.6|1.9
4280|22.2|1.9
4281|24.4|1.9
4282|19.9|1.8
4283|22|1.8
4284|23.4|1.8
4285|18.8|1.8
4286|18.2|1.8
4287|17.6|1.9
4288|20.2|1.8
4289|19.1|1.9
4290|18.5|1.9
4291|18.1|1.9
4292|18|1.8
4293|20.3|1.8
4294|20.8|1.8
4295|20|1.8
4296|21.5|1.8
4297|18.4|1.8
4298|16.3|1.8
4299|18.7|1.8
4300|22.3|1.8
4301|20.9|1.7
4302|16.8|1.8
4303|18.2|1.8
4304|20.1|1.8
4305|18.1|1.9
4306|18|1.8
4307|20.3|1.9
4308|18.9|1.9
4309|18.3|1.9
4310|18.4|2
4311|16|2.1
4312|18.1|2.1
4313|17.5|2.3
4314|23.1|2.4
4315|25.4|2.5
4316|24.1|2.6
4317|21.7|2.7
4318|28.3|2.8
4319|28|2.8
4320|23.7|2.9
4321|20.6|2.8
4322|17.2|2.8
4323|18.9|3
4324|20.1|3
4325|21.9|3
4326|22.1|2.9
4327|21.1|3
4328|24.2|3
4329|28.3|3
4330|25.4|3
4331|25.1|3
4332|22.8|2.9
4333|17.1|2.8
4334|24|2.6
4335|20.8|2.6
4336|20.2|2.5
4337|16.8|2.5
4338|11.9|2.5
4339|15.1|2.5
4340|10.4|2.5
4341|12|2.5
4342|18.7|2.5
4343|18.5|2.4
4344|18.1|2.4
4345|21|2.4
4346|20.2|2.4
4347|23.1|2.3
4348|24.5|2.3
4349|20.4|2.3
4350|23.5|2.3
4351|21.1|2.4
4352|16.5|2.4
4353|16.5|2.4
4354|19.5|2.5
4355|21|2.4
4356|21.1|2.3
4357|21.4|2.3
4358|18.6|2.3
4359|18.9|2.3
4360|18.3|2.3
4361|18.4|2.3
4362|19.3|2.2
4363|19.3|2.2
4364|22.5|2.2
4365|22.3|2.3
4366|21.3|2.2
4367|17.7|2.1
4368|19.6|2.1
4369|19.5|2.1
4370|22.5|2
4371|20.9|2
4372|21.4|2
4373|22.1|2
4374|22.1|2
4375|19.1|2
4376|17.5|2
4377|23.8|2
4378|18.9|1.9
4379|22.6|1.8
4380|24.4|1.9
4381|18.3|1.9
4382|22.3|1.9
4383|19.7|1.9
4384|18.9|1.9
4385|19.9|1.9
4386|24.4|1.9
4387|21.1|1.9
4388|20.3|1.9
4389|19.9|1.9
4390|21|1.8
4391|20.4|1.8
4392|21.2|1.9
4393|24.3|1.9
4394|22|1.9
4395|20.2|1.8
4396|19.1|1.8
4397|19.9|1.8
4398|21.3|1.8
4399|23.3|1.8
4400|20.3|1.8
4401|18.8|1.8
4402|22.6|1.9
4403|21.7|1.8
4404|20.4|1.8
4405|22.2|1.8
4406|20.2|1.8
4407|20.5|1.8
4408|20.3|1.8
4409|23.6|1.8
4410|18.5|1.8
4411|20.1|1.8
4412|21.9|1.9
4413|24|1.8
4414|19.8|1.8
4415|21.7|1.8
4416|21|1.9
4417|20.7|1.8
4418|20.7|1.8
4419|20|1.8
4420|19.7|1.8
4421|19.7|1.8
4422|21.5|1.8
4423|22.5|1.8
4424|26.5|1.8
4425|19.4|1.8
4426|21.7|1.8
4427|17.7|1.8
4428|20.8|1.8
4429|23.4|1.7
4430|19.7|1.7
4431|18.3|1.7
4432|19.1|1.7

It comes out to 1.09 angstrom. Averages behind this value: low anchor 20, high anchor 21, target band 19.9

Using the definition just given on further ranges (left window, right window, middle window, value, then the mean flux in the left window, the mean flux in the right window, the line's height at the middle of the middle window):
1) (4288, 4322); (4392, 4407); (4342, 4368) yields 0.7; 20.2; 21.1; 20.7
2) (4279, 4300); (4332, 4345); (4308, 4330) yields -4.1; 19.9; 17.3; 18.4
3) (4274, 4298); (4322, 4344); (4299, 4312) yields 0.7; 20.1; 19.7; 19.9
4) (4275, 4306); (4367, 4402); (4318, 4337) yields -2.0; 19.8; 20.9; 20.2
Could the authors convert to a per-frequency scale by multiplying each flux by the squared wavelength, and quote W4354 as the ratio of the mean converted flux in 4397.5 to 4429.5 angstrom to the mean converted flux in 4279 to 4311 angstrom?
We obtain 1.14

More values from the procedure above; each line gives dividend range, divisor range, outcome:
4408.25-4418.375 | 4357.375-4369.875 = 1.10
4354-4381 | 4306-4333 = 0.96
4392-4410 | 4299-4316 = 1.13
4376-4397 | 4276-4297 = 1.09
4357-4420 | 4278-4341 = 1.06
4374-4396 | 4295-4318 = 1.10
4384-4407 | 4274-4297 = 1.09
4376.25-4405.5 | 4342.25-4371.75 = 1.06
